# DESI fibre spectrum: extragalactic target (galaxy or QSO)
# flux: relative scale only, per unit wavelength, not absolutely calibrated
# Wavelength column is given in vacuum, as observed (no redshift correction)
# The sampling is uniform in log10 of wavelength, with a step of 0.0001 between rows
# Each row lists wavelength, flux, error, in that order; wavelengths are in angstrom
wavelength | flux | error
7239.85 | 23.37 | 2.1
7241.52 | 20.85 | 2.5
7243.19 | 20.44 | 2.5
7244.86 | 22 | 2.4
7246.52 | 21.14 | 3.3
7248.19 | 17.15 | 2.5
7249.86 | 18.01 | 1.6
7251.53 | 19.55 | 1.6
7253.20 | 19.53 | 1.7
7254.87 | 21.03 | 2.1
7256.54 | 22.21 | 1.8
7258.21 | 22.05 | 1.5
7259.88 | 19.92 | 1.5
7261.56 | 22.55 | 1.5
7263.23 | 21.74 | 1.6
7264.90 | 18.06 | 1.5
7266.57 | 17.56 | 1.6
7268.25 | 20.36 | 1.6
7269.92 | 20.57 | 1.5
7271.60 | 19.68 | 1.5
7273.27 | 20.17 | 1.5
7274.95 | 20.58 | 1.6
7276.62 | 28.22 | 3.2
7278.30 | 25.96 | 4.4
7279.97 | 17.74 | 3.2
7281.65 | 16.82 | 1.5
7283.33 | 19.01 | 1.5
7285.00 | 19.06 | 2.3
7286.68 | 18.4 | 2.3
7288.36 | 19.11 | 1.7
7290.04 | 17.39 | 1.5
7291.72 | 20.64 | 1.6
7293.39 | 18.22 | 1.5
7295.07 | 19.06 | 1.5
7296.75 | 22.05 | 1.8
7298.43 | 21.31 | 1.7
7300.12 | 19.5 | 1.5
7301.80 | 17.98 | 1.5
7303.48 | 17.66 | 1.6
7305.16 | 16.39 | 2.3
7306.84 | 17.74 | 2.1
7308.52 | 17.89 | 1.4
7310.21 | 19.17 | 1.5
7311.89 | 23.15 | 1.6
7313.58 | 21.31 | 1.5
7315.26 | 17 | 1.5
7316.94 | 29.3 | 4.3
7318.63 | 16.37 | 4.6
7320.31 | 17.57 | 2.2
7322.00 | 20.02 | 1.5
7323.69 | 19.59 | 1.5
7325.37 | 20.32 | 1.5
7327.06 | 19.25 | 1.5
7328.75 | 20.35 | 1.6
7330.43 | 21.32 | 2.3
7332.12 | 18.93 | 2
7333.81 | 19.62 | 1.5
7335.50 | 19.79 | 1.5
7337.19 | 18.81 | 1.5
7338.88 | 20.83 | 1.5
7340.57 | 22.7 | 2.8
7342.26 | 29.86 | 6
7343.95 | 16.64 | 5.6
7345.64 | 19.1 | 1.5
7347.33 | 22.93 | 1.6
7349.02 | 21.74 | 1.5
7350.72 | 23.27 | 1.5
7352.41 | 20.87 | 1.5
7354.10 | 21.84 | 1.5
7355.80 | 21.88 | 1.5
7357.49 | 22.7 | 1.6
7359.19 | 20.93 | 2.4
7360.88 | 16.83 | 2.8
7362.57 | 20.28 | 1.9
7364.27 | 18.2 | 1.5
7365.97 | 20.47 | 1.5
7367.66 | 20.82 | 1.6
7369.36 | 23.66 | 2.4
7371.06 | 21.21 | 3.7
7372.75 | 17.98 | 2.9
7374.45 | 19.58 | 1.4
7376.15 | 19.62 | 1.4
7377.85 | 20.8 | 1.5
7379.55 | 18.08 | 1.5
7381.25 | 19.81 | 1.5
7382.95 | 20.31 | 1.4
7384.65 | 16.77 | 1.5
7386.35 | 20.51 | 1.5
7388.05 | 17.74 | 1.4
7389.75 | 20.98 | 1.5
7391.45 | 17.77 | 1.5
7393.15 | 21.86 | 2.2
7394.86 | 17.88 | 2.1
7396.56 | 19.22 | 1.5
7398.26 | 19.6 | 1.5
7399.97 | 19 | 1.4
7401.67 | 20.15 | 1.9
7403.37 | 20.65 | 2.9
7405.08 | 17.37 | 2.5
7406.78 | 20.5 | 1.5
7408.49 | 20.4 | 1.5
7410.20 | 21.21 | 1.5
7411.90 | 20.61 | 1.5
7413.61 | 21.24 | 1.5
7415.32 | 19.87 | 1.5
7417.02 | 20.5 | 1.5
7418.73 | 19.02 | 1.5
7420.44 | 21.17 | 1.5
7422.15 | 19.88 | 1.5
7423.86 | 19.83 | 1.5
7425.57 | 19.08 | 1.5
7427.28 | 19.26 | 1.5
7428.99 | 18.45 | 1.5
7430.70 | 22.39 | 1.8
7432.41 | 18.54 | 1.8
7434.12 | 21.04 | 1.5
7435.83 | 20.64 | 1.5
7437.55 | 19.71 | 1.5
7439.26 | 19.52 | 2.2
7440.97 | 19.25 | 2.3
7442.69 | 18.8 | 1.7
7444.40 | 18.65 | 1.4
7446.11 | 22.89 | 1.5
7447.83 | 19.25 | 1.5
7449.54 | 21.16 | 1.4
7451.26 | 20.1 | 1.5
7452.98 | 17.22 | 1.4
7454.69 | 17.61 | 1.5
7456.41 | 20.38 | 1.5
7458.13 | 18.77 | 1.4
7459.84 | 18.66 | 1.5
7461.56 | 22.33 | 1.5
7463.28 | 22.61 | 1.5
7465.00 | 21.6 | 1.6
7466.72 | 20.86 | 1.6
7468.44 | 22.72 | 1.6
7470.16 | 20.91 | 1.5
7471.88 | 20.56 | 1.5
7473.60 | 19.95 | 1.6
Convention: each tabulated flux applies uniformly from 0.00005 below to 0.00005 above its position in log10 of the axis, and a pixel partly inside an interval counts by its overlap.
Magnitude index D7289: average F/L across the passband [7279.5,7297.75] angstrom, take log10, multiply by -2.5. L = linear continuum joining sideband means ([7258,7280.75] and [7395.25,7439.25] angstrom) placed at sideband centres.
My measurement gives 0.11 mag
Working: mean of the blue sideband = 21.1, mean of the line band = 18.9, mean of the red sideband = 19.9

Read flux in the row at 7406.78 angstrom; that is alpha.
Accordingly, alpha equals 20.5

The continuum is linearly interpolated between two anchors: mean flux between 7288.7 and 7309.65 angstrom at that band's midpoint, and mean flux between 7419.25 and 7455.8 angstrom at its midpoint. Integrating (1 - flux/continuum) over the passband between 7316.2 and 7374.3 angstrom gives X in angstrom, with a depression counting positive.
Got -4.9 angstrom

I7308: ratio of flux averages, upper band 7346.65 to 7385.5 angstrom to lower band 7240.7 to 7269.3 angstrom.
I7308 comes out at 1.01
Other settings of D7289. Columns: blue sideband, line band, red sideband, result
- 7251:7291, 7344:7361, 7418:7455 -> -0.06 mag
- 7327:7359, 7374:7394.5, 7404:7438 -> 0.06 mag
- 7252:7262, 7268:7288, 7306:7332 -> 0.01 mag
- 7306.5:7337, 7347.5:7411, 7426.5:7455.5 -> -0.02 mag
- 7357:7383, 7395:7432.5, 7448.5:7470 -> 0.02 mag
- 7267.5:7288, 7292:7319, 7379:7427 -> 0.03 mag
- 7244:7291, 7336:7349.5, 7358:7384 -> -0.08 mag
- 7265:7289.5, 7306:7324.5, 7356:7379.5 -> 0.01 mag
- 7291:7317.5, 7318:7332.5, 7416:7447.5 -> 0.03 mag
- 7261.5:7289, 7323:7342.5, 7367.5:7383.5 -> -0.03 mag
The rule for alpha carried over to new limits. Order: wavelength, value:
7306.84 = 17.74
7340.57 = 22.7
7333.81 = 19.62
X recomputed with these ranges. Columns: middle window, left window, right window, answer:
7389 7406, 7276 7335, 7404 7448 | 0.4 angstrom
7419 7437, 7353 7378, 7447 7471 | 0.3 angstrom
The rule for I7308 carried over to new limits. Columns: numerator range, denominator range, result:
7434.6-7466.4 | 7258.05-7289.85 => 0.98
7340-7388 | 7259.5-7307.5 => 1.04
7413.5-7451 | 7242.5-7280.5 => 0.96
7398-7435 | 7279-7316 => 1.05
